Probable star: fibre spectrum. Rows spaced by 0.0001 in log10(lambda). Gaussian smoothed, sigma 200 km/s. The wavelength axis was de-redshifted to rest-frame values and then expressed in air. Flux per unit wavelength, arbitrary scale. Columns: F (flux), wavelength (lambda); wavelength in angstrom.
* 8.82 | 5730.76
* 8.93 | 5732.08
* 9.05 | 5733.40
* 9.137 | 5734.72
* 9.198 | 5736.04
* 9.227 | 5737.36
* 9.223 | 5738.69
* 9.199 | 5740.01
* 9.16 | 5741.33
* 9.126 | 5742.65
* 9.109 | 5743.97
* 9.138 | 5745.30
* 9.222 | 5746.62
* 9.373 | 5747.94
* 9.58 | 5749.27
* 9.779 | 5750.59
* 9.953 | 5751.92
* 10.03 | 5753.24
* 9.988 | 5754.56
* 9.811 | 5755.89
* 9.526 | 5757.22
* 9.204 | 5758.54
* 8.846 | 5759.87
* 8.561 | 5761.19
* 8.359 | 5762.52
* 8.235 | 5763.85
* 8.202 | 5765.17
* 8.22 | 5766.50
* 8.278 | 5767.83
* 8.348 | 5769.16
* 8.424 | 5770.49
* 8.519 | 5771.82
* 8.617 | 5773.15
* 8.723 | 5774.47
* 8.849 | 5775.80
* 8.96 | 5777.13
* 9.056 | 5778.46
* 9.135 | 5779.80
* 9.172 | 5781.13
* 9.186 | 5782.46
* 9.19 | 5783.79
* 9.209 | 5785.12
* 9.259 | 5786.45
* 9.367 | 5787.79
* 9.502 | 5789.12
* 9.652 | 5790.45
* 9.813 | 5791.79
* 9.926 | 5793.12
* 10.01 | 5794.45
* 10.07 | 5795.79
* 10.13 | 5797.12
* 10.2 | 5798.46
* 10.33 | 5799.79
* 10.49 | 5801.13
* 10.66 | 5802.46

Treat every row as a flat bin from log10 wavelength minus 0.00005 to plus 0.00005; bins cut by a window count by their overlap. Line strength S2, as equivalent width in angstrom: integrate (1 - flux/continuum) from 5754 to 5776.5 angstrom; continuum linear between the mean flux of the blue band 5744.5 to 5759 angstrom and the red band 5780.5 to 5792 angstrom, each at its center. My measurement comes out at 1.81 angstrom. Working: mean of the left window 9.6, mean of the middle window 8.74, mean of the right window 9.35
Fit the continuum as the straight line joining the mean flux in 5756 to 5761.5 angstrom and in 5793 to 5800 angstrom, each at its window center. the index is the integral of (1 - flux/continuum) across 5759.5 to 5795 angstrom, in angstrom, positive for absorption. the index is 2.5 angstrom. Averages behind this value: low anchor 9.15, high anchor 10.1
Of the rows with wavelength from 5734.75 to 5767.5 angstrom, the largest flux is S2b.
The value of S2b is 10.03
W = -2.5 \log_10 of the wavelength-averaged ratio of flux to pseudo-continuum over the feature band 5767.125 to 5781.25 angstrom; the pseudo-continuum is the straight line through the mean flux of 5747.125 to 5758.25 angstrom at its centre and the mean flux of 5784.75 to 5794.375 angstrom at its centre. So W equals 0.11 mag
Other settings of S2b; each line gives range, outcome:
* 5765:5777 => 8.849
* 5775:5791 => 9.652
